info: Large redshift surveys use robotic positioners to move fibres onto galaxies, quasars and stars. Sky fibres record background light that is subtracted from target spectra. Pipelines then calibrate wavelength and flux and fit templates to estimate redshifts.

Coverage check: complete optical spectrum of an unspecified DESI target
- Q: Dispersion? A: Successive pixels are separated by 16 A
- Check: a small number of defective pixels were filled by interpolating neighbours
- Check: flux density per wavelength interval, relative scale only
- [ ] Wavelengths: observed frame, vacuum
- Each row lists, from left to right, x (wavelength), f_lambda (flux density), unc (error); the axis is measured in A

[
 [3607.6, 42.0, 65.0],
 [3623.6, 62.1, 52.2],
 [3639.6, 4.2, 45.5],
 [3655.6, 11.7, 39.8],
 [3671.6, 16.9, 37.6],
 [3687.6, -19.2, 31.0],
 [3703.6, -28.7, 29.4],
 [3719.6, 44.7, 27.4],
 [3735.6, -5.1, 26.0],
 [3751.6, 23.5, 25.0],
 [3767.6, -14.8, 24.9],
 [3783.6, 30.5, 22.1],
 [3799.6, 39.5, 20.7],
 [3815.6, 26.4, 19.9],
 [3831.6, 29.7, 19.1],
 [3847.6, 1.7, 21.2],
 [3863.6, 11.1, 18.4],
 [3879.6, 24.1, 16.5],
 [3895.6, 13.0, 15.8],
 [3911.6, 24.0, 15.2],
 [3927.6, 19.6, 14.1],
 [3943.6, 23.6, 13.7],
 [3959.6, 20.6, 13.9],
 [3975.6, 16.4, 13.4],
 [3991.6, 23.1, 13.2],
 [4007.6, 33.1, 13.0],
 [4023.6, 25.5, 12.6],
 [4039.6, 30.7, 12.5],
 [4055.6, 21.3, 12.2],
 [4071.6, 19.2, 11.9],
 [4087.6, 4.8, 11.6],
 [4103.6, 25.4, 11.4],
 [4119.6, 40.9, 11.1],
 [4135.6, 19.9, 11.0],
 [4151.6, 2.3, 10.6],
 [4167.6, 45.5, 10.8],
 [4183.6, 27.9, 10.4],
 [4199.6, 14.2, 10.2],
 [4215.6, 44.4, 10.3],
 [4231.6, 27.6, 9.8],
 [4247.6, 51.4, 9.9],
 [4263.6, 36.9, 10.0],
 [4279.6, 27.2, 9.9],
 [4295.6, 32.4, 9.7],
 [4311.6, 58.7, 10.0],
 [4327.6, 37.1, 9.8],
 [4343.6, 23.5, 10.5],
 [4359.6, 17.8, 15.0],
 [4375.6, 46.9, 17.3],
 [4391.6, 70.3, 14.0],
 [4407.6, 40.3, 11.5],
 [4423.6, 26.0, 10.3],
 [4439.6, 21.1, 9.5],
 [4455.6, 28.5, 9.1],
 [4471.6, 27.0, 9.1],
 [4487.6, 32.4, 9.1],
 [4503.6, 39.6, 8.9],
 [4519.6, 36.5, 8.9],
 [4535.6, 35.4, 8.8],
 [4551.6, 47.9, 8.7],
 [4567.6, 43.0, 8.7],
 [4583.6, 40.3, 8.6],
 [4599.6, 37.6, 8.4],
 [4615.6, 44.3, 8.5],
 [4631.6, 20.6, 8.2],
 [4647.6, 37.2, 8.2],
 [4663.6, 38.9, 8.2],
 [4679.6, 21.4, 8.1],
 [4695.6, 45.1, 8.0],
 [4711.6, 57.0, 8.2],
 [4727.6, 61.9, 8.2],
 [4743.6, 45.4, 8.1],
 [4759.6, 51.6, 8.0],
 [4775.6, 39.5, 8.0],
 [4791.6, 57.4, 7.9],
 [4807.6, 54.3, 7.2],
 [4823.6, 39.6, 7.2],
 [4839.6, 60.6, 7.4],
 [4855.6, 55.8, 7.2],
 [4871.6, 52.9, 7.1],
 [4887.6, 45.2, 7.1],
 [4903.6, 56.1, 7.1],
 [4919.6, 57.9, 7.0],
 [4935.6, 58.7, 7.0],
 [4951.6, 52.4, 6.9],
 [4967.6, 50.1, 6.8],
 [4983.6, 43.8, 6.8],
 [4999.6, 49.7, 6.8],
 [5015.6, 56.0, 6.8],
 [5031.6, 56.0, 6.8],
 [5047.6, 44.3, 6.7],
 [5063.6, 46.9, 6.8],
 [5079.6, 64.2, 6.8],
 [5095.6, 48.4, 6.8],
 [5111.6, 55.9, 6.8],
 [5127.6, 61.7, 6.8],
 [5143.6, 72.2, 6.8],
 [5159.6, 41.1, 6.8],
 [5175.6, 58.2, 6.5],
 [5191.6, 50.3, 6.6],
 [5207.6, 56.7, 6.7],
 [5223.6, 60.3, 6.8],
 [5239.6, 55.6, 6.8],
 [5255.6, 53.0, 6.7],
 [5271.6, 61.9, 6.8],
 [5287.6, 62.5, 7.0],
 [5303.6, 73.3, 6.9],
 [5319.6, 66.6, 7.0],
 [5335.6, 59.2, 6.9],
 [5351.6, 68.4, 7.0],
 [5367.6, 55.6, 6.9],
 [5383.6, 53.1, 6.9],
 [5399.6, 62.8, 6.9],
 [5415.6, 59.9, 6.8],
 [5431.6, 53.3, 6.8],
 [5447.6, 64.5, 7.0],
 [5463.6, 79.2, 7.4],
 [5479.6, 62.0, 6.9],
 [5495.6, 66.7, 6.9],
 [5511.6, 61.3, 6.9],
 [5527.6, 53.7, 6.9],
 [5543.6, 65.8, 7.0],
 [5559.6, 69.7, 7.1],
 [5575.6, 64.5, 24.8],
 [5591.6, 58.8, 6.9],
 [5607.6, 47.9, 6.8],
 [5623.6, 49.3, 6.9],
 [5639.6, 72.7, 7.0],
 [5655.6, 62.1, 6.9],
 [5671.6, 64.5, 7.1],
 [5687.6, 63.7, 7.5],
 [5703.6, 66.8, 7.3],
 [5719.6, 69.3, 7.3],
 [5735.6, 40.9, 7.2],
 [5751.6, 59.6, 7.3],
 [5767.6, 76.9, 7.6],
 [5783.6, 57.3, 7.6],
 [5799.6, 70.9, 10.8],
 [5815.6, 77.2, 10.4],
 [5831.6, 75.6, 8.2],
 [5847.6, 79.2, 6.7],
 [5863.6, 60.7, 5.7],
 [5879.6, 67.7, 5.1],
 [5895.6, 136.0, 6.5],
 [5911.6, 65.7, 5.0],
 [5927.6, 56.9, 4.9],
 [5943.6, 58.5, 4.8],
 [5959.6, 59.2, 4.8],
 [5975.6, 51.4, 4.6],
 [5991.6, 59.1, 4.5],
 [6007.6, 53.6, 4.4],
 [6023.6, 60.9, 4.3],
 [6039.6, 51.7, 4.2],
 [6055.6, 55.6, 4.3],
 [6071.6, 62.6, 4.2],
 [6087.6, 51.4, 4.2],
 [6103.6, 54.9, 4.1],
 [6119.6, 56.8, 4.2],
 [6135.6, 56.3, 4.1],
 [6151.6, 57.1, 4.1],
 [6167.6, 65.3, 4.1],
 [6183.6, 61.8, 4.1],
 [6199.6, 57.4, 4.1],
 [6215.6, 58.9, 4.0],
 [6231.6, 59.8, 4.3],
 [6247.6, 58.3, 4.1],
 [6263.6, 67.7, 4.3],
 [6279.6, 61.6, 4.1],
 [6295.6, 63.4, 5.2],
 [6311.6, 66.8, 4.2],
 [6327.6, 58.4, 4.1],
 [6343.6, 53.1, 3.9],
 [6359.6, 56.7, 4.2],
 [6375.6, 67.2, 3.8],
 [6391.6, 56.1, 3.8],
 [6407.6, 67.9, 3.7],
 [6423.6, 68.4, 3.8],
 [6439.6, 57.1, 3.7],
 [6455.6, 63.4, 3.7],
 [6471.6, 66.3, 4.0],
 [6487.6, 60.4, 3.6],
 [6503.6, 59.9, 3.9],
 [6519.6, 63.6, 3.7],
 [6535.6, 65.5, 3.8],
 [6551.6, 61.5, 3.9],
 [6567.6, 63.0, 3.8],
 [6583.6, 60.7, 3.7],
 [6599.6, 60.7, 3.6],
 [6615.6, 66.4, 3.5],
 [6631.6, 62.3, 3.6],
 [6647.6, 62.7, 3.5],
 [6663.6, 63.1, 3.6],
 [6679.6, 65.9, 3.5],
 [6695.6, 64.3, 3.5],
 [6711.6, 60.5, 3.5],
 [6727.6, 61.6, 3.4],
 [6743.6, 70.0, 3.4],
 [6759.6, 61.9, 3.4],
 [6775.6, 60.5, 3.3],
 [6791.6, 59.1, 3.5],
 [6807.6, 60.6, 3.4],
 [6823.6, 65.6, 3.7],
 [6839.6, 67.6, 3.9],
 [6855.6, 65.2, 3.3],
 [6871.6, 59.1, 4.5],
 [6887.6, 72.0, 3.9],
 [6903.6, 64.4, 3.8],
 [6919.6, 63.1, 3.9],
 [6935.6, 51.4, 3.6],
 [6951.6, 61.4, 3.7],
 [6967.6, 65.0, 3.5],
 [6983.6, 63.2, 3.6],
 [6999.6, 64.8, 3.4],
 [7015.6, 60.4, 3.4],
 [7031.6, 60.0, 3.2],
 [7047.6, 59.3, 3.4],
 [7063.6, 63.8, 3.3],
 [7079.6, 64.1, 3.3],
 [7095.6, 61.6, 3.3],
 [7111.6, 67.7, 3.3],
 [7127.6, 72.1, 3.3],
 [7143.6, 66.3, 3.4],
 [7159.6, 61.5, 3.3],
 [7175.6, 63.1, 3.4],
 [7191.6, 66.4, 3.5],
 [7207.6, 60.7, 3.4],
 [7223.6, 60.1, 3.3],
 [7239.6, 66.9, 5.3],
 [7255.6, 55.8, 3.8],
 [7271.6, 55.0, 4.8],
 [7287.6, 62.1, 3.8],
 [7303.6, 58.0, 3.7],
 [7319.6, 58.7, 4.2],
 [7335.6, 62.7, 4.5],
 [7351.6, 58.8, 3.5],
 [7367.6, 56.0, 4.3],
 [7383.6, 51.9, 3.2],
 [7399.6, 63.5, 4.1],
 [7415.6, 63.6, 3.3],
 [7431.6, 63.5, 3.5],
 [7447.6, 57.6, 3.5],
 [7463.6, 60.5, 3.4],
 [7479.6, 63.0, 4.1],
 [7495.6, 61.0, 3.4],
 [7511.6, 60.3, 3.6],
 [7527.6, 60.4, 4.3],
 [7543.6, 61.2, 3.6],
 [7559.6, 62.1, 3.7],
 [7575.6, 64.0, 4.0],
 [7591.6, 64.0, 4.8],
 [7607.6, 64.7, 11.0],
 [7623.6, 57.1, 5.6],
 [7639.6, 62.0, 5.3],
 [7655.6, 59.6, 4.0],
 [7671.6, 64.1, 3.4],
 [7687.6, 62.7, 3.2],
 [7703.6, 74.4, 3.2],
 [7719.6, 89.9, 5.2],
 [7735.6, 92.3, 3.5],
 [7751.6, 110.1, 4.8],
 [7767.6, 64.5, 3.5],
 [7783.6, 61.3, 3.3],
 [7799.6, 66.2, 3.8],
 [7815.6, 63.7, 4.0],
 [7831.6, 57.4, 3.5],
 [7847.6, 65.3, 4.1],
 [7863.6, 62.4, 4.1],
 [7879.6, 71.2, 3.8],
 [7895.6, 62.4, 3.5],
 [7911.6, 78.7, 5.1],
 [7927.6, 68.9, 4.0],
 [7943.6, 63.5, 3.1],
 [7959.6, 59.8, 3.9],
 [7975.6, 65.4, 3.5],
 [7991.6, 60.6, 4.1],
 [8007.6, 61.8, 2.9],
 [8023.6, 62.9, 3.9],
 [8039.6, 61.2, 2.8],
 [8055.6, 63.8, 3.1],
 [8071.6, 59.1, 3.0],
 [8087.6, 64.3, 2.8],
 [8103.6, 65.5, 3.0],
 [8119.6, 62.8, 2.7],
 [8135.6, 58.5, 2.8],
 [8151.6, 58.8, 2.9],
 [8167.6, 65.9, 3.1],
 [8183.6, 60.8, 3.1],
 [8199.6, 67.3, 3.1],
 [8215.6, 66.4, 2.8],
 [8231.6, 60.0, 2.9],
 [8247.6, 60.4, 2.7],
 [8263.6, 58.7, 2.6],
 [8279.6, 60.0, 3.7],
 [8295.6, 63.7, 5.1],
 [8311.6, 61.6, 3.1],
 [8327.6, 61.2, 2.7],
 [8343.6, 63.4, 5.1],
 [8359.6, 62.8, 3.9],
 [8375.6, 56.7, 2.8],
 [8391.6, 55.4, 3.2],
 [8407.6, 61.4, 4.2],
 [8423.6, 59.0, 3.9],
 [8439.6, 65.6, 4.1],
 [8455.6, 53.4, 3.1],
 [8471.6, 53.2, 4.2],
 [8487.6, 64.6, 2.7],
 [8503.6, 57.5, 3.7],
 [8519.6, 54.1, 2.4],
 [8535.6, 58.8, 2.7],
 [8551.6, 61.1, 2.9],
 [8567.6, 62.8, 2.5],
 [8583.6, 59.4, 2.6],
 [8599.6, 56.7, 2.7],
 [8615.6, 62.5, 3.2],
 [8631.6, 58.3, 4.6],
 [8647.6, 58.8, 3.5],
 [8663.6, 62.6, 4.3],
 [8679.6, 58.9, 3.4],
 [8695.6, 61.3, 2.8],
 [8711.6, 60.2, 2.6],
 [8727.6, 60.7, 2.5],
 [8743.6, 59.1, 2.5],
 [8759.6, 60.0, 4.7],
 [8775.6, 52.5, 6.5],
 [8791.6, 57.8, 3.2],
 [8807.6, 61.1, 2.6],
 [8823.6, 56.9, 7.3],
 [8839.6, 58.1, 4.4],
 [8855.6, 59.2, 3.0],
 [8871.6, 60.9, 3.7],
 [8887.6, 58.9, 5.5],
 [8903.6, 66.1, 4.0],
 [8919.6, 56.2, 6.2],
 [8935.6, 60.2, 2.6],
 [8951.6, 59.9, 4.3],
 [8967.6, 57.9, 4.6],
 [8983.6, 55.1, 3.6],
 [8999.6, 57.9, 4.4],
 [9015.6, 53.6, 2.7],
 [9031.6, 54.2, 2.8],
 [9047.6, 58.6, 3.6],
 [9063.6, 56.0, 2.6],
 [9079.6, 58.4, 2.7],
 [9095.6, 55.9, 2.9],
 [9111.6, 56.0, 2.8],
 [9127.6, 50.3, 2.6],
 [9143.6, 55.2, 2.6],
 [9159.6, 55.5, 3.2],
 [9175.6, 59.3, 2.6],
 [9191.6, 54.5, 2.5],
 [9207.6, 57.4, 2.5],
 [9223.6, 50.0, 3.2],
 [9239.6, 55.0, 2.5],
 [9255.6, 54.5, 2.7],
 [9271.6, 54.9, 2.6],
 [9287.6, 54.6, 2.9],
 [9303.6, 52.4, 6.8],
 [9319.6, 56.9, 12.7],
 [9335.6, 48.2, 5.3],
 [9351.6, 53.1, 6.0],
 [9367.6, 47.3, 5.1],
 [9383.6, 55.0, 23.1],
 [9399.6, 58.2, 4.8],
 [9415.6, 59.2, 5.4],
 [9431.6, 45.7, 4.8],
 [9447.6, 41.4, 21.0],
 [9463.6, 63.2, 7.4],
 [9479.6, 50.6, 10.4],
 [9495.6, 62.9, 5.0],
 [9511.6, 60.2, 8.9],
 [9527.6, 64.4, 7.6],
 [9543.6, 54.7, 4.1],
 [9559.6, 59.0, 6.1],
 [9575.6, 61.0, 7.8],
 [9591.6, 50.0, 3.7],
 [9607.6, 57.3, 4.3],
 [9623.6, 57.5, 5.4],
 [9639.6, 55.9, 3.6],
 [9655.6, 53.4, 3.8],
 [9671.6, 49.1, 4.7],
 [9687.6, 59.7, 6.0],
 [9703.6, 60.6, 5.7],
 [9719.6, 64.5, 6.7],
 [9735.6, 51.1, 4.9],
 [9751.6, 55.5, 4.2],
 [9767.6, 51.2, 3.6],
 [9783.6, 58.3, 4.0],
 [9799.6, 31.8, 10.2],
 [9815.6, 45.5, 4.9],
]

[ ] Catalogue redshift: 0.18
